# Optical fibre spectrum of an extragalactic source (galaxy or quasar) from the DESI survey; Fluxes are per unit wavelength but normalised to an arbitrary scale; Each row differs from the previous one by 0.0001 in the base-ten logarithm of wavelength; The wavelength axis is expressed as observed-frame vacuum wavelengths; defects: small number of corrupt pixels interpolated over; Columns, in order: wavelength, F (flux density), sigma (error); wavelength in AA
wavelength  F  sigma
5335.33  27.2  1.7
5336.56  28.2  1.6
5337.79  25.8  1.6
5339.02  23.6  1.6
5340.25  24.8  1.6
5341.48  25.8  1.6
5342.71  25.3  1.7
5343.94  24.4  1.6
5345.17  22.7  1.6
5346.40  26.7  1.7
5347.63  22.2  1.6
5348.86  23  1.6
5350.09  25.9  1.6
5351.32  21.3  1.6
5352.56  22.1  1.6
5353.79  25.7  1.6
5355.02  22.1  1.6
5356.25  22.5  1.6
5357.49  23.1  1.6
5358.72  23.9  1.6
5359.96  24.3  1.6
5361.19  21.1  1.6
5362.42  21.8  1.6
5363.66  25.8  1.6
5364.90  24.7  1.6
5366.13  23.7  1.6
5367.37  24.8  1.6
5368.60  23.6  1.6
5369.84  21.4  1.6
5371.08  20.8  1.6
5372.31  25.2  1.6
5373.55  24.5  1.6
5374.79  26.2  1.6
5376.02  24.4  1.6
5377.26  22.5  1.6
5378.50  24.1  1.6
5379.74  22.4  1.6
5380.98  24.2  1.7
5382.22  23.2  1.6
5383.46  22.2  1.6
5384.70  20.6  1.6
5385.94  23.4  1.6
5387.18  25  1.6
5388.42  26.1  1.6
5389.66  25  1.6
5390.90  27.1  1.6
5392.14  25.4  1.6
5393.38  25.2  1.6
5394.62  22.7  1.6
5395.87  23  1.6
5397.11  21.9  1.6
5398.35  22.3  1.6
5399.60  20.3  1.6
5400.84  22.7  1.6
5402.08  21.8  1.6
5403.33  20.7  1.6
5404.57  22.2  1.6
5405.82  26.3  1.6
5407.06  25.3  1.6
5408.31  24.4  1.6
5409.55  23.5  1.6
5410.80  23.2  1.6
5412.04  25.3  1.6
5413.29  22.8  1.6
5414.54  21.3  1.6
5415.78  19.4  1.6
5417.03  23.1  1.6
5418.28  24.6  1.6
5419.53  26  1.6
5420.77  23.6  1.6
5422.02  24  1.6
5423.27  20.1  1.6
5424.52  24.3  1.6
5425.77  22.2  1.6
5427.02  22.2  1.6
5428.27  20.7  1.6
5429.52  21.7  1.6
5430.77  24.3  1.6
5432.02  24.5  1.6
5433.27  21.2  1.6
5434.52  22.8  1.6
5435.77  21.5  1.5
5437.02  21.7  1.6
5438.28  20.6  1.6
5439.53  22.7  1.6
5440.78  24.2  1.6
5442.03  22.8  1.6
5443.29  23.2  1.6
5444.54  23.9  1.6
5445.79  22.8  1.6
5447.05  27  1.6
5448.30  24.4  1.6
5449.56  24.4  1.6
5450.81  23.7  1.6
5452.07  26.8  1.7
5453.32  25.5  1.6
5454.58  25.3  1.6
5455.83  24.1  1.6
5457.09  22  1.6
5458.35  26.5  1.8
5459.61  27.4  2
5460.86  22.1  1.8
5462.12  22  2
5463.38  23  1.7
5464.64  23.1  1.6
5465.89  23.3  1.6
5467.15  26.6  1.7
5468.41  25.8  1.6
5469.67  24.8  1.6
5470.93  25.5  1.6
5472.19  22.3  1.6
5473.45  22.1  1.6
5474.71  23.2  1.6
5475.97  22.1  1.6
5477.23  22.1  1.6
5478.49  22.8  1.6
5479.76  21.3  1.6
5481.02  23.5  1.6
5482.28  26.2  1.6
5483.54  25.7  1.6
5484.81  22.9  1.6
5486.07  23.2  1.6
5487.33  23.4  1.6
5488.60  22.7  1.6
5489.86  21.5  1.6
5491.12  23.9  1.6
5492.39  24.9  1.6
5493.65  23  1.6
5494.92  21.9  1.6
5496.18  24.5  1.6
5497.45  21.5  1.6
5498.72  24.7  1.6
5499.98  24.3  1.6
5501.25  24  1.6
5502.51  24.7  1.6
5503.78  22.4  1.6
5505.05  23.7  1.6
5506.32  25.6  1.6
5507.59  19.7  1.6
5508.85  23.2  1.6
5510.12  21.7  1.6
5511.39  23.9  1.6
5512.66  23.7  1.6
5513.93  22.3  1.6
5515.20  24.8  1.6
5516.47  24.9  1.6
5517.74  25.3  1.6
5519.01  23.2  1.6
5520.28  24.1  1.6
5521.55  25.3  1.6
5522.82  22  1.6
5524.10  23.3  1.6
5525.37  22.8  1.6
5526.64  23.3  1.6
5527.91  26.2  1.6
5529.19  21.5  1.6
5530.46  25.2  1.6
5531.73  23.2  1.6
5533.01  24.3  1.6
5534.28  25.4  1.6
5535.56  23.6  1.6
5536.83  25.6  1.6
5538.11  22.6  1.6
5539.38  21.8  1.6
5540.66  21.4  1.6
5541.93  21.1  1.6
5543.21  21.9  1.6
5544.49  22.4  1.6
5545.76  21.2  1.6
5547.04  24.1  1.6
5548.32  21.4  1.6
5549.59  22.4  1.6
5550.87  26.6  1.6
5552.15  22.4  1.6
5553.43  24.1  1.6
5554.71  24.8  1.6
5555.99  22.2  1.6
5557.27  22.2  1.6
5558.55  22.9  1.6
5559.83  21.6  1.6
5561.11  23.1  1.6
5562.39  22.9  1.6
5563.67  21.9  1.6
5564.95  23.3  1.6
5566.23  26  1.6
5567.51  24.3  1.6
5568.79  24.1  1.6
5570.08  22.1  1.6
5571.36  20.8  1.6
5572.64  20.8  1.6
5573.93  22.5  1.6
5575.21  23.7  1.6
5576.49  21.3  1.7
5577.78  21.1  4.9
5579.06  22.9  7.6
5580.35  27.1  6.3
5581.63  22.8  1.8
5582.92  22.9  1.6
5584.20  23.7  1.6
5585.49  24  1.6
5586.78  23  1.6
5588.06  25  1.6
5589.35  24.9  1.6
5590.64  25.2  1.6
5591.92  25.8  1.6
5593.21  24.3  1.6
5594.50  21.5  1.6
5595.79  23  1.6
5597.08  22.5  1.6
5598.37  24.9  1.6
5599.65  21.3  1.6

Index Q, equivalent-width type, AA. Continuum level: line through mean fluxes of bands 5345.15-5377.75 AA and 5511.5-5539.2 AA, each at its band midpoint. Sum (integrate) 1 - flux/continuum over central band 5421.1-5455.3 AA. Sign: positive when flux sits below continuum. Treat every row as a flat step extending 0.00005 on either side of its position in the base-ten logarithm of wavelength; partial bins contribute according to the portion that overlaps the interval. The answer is 0.64 AA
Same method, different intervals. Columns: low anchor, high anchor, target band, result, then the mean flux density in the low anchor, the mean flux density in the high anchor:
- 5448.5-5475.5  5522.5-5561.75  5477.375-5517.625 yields 0.52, 24.3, 23.1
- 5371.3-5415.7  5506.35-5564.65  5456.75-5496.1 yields -0.42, 23.5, 23.2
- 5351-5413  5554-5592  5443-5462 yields -0.93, 23.5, 23.3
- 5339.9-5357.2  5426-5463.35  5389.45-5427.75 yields 0.61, 23.9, 23.5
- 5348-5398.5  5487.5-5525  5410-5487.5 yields 0.22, 23.6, 23.5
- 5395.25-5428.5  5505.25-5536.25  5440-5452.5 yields -0.61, 22.9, 23.7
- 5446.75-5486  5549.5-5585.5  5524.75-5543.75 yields 0.08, 24.1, 23.1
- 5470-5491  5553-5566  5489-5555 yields -0.90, 23.2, 23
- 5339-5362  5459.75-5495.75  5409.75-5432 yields 0.60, 23.7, 23.5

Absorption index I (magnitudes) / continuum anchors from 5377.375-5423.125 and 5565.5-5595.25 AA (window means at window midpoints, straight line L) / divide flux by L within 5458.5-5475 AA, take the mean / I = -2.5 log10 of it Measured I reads -0.03 mag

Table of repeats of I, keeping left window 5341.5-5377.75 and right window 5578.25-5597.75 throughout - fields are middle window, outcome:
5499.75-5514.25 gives 0.03 mag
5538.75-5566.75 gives 0.05 mag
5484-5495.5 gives 0.03 mag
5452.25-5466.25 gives -0.02 mag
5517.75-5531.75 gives 0.00 mag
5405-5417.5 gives 0.01 mag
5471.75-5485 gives 0.03 mag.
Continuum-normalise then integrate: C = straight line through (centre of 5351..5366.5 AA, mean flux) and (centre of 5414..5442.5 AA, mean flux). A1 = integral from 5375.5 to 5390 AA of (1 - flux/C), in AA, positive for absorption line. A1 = -0.3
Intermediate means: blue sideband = 23.3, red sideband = 22.6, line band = 23.5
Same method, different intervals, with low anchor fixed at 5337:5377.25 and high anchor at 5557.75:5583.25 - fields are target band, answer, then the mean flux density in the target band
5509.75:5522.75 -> -0.4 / 23.9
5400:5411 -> 0.2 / 23.3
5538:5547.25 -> 0.4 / 21.9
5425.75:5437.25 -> 0.6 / 22.3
